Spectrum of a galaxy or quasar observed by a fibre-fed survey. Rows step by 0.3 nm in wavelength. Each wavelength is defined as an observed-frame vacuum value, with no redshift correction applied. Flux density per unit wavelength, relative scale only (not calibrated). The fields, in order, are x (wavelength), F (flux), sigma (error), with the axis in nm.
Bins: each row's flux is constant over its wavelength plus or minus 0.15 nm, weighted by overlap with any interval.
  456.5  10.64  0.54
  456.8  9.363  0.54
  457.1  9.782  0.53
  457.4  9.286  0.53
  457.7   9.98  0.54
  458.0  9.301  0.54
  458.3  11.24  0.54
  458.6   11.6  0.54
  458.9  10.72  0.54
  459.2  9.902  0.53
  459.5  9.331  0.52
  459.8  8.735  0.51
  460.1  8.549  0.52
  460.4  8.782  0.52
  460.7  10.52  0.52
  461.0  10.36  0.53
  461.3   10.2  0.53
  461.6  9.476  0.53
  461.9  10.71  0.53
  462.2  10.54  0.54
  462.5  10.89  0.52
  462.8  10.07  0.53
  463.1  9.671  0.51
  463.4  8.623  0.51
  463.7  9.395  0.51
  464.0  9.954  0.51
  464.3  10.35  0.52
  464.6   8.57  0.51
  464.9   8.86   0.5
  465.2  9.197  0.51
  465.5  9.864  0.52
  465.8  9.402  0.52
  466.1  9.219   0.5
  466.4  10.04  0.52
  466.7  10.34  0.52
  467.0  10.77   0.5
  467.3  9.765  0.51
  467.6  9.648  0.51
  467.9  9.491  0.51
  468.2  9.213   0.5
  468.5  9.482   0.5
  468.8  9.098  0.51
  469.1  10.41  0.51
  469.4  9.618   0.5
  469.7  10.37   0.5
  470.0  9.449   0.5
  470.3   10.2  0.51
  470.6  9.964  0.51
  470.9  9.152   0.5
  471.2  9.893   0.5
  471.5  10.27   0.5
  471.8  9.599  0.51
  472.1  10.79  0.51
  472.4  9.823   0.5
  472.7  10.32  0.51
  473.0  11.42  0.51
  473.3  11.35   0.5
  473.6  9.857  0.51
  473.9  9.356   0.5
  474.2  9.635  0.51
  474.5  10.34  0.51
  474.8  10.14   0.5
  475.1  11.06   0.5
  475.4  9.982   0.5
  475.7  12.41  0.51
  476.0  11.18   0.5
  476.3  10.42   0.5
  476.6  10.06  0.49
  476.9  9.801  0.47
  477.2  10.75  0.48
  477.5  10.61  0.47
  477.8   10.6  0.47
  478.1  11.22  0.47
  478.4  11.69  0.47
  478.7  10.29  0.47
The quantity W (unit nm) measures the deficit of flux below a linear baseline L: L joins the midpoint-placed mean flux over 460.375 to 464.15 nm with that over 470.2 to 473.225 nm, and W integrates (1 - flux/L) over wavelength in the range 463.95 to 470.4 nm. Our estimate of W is 0.250 nm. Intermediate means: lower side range 9.98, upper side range 10.2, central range 9.69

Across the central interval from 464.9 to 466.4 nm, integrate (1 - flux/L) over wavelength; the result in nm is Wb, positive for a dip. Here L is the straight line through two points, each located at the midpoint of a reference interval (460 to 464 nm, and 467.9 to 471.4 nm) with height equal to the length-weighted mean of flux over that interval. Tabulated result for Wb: 0.05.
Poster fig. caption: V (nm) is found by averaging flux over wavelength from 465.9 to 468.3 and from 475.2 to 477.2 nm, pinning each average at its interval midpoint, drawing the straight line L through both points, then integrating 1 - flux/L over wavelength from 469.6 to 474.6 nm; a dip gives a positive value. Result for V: 0.09 nm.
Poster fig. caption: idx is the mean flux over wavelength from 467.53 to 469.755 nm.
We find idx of 9.64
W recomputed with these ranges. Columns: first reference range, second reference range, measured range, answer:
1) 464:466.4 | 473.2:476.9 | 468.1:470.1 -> 0.03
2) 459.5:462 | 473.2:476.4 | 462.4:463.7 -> 0.01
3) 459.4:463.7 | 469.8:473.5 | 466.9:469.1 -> 0.08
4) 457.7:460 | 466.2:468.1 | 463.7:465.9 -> 0.12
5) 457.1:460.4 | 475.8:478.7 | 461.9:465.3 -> 0.12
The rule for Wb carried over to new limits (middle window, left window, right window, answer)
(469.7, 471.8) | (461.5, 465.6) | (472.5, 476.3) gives 0.090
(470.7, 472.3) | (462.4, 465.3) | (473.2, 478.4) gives 0.039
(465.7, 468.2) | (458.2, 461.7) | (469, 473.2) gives 0.059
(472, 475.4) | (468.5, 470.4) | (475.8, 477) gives -0.043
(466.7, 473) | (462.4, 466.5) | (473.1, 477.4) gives 0.061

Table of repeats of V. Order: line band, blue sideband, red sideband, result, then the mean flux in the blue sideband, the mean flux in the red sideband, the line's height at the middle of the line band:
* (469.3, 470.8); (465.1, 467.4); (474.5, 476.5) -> 0.05 nm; 9.84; 10.8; 10.2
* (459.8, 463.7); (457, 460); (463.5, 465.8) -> -0.05 nm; 9.97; 9.43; 9.69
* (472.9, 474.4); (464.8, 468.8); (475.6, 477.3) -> 0.02 nm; 9.63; 10.7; 10.4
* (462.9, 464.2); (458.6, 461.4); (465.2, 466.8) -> 0.03 nm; 9.77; 9.7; 9.73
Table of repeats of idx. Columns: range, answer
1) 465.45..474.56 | 9.94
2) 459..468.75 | 9.68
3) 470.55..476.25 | 10.4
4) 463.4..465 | 9.37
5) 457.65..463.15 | 10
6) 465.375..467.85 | 9.87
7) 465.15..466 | 9.51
